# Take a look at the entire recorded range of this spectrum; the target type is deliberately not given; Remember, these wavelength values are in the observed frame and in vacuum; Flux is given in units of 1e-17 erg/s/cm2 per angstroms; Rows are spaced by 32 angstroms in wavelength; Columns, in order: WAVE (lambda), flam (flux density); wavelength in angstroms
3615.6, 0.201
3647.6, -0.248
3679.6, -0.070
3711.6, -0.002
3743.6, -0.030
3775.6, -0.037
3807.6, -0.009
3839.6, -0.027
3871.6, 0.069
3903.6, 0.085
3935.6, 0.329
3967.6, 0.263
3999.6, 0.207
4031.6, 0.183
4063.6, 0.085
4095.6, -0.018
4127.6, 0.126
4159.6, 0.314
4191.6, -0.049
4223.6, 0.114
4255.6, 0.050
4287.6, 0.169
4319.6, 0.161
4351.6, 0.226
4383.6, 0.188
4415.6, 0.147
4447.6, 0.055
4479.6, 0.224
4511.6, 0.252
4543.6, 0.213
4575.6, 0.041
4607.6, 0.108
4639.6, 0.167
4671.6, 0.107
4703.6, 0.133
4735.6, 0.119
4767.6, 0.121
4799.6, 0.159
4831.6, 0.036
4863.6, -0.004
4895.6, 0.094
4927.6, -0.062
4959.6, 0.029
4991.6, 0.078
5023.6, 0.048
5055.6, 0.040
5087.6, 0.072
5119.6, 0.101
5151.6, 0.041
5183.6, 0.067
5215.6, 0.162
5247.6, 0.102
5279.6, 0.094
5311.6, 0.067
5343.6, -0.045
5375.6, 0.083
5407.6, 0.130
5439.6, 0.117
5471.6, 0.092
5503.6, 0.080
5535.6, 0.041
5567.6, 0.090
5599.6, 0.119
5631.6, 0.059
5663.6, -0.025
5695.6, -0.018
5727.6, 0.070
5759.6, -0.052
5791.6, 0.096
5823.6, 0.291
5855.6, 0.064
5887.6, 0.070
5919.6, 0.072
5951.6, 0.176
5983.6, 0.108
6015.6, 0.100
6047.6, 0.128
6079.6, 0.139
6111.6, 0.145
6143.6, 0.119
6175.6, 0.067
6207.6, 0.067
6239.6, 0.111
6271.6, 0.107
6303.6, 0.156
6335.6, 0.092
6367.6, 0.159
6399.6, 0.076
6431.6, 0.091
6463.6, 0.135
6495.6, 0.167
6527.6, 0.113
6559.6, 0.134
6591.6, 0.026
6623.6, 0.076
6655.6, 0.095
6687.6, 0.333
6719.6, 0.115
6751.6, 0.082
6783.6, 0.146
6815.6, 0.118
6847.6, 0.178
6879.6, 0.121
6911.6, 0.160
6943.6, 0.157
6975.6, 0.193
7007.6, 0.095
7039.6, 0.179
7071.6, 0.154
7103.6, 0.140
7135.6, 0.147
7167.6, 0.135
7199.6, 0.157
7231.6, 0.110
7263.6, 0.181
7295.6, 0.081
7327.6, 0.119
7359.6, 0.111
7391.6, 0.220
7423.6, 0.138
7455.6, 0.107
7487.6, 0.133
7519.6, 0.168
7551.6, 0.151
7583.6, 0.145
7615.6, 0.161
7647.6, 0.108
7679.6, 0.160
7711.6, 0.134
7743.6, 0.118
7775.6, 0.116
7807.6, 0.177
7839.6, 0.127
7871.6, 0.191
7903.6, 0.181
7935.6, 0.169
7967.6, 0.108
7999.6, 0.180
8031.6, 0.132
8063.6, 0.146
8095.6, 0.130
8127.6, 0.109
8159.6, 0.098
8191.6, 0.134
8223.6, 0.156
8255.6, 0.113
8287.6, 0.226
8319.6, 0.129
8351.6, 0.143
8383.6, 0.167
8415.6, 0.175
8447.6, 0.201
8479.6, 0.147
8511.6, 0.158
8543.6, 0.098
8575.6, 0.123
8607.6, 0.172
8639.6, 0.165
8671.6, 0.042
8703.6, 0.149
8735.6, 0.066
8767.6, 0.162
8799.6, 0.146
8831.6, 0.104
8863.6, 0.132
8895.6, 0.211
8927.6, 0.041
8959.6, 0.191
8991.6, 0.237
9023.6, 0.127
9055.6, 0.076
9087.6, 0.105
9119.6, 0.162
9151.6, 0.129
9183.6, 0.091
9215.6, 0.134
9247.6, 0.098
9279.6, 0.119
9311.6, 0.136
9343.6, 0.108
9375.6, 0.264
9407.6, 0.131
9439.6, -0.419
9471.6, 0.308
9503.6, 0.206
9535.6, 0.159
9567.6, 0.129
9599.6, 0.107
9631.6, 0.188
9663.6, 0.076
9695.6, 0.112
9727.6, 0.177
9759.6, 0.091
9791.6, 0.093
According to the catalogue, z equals 0.792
